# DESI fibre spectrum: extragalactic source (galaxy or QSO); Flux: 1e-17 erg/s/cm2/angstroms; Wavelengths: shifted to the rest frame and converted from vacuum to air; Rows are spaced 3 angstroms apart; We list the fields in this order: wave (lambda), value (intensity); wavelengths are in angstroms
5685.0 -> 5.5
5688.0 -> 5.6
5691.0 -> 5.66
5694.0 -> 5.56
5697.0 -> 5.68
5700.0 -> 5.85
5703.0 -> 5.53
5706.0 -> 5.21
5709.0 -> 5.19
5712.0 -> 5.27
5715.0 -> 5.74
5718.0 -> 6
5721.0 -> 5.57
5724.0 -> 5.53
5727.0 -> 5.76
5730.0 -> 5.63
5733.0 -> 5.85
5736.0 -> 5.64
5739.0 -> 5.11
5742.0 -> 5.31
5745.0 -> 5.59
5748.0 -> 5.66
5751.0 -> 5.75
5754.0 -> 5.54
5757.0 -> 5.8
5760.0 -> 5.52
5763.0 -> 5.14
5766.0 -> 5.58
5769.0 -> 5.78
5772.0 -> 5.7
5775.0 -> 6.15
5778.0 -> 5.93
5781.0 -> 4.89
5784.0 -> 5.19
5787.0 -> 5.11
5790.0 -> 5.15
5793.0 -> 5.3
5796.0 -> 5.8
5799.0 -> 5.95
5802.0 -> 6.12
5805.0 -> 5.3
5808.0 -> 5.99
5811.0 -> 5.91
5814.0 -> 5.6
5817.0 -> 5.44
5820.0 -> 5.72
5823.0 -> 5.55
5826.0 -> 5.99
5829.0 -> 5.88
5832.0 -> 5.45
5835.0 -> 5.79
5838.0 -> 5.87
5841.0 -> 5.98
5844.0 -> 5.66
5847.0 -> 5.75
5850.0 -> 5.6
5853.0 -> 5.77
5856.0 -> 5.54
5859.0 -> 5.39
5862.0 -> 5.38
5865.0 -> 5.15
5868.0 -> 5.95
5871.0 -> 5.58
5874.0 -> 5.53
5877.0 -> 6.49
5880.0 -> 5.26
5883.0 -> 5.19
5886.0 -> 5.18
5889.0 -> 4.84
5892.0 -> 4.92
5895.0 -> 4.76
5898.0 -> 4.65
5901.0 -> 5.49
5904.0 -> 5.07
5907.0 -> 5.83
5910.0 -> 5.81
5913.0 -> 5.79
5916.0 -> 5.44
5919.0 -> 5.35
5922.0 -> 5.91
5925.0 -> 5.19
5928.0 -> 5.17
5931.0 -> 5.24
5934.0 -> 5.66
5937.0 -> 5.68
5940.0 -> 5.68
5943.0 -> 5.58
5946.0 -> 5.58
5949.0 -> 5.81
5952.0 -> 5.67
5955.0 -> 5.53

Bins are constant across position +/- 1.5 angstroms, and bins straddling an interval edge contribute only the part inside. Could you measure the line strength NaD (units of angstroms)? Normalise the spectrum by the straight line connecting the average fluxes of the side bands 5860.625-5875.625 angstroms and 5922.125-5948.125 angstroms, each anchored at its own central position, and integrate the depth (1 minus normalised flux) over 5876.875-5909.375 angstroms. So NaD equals 1.8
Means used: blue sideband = 5.53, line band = 5.21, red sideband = 5.5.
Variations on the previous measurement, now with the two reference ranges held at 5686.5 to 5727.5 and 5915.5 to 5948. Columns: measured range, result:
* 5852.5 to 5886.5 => -0.08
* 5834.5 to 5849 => -0.71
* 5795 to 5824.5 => -1.02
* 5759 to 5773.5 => 0.04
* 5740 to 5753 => 0.02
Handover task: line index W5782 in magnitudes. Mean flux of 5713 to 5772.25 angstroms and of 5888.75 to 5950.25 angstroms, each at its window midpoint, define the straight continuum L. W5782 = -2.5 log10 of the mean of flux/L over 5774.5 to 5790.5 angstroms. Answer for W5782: 0.04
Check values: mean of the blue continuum 5.61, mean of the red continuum 5.41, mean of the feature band 5.37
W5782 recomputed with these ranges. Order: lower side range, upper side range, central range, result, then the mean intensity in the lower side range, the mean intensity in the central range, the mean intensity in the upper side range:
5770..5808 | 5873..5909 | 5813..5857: -0.053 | 5.57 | 5.71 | 5.27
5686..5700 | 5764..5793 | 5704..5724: 0.020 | 5.64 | 5.5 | 5.48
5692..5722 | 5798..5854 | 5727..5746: 0.014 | 5.56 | 5.54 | 5.75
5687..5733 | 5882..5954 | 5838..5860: -0.044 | 5.59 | 5.69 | 5.4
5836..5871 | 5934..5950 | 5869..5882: -0.011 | 5.64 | 5.7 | 5.66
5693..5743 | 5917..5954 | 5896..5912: 0.036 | 5.56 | 5.36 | 5.54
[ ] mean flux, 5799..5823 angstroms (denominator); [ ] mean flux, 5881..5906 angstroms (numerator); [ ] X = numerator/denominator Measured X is 0.88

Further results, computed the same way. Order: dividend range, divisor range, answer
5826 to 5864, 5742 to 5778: 1.00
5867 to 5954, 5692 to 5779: 0.97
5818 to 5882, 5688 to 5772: 1.02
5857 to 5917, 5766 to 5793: 0.98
